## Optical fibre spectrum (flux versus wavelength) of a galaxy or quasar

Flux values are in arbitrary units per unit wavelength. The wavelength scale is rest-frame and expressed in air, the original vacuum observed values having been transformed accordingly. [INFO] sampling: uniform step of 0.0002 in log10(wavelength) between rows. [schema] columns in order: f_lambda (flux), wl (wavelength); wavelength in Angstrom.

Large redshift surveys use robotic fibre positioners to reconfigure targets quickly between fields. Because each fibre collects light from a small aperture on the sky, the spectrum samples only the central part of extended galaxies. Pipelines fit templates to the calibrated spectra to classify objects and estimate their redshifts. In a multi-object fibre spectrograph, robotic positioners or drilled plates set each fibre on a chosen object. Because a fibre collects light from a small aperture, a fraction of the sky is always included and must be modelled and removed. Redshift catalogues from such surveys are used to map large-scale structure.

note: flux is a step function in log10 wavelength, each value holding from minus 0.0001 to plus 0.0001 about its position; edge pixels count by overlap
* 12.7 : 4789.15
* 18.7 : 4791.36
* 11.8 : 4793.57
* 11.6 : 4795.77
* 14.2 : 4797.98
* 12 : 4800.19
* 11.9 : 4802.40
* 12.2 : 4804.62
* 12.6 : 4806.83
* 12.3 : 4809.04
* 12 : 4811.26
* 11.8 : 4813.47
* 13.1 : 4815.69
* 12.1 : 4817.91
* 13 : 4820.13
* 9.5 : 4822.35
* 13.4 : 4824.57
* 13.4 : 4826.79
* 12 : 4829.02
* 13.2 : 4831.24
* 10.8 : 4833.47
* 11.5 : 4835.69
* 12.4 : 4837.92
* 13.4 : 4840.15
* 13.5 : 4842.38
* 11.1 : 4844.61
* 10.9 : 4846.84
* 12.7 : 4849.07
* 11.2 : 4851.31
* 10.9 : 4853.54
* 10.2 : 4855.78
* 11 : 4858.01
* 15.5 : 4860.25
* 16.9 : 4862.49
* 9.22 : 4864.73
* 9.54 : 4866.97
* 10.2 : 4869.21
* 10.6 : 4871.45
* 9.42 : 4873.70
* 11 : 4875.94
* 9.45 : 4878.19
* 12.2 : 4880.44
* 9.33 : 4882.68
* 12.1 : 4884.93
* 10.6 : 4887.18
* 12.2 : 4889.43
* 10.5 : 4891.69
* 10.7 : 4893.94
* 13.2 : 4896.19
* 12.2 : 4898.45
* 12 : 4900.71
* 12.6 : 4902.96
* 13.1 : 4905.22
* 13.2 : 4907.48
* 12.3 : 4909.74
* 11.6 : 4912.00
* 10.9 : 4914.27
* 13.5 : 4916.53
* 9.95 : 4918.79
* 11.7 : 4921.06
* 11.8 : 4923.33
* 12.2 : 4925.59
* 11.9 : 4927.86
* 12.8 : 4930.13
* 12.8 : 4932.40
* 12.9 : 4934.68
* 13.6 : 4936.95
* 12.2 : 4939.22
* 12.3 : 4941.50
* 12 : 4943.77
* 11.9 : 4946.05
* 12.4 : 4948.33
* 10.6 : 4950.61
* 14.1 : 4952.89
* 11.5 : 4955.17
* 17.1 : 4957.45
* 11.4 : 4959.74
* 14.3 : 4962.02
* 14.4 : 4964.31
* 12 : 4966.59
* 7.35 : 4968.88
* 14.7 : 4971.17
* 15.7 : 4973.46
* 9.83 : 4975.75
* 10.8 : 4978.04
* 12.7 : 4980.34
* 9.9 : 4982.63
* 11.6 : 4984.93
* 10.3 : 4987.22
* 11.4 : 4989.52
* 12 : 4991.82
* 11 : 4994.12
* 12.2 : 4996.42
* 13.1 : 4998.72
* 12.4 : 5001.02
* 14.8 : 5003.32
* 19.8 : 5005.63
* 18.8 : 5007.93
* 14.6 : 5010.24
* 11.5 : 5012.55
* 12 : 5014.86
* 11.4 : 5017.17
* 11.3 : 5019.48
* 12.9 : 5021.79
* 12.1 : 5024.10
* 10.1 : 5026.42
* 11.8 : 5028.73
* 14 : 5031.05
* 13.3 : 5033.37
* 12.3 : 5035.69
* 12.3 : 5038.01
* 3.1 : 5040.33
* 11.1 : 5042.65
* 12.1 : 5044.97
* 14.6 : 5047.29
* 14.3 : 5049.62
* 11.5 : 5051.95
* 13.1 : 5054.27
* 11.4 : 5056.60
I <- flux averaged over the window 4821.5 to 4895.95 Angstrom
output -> 11.6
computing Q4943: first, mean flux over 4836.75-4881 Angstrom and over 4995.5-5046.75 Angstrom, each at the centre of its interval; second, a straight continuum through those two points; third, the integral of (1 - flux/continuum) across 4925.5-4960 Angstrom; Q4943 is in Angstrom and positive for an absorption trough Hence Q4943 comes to -1.6 Angstrom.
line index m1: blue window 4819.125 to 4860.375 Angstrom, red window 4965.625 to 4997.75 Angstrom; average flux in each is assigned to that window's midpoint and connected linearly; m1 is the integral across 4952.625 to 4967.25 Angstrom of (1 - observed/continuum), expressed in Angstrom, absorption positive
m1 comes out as -2.5 Angstrom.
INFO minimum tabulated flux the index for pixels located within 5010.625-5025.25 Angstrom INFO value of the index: 11.3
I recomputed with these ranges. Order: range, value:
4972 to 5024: 12.7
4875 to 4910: 11.7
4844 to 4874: 11.4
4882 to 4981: 12.2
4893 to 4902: 12.1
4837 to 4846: 12.6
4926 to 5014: 12.7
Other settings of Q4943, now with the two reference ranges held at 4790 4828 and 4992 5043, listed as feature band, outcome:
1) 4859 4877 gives 1.6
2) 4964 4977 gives 0.4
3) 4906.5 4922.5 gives 0.9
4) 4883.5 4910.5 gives 1.3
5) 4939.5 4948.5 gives 0.3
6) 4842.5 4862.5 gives 0.9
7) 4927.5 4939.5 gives -0.2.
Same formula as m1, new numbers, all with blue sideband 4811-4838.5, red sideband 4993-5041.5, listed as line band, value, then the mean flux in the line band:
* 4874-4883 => 1.31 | 10.5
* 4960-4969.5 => 0.21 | 12.2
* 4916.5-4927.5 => 0.64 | 11.7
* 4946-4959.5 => -0.49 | 12.9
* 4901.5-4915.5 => 0.09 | 12.3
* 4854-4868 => 0.26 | 12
